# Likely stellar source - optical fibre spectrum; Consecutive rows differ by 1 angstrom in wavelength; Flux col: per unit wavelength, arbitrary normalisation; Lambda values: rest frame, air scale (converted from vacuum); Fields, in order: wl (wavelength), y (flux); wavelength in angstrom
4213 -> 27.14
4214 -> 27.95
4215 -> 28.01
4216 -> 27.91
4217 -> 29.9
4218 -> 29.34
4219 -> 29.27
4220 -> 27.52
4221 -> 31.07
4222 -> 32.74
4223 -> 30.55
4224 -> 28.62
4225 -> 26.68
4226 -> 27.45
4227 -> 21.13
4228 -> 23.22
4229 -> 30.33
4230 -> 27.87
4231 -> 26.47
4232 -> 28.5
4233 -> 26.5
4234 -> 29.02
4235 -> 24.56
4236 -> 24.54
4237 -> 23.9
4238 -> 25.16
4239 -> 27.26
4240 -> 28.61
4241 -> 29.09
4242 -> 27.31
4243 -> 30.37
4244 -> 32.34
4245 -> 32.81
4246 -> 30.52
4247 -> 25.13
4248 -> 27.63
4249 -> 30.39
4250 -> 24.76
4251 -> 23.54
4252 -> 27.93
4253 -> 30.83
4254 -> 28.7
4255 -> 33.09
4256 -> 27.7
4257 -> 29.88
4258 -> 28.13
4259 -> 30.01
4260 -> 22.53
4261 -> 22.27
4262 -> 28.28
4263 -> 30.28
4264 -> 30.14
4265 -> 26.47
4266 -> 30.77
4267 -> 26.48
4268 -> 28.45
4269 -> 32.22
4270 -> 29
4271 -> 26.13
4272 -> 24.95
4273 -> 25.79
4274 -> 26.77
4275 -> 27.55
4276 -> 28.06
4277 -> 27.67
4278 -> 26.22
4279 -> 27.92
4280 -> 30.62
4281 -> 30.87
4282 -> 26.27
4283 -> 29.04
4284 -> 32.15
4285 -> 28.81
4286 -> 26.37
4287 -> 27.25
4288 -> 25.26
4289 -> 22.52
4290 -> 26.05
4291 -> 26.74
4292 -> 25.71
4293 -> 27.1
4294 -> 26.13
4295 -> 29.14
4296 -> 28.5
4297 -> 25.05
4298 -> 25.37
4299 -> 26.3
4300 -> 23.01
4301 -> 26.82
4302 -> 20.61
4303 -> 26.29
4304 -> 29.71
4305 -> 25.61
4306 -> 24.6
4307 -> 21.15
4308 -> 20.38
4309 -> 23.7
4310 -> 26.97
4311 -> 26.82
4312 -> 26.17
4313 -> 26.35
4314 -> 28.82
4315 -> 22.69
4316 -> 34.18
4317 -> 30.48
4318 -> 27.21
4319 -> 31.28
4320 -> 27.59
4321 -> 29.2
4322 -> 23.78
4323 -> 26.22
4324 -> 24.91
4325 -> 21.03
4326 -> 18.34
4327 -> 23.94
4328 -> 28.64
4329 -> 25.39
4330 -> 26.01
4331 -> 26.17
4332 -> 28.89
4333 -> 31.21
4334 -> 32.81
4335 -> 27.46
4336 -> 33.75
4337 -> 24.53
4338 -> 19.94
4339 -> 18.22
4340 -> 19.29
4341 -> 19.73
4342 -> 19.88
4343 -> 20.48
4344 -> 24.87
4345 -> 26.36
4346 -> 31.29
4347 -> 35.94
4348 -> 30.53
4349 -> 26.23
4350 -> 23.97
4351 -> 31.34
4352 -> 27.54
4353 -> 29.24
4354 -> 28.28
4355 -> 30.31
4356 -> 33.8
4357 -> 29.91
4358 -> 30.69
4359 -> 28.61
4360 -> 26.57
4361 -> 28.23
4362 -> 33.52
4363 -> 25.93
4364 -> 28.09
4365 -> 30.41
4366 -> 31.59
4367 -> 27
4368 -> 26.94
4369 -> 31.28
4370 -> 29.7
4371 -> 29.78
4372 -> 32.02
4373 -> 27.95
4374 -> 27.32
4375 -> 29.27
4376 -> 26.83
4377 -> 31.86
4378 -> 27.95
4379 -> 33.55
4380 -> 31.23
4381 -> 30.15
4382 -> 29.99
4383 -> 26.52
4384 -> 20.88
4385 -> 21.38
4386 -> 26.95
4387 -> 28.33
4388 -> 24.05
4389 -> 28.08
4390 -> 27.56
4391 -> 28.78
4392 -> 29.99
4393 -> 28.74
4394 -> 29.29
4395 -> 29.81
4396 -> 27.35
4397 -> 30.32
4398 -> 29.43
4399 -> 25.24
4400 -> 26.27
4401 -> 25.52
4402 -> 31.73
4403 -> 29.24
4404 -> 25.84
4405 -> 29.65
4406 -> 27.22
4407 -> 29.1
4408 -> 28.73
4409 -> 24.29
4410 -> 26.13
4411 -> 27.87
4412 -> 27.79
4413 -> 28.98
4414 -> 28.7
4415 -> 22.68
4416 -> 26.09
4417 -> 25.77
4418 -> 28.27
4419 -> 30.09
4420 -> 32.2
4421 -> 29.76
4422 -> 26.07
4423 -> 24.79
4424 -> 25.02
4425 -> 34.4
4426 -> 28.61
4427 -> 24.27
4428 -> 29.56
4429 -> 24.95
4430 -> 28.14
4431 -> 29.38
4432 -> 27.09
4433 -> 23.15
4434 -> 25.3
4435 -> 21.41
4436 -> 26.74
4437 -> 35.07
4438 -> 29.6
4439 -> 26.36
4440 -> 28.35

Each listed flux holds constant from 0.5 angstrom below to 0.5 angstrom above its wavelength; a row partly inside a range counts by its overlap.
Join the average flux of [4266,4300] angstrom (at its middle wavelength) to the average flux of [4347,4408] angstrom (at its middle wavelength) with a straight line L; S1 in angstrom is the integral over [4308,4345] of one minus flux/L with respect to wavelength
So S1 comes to 3.0 angstrom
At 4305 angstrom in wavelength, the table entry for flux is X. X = 25.61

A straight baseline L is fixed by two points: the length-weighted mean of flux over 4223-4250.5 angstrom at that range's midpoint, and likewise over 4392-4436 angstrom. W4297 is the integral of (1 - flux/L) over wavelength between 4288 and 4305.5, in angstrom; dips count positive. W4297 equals 1.0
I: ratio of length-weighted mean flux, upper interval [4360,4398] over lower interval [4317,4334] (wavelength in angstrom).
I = 1.08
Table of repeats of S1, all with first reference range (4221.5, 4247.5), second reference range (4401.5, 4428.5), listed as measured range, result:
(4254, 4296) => 0.01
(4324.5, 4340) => 1.26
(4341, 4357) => 0.01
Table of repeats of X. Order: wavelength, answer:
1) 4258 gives 28.13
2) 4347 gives 35.94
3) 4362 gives 33.52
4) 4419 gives 30.09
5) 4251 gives 23.54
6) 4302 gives 20.61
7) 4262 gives 28.28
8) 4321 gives 29.2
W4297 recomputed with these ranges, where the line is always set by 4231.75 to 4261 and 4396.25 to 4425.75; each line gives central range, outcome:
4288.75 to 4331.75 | 3.0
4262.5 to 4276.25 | -0.1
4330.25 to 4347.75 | 1.2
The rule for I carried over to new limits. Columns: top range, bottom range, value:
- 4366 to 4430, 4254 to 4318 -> 1.03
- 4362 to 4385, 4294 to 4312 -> 1.14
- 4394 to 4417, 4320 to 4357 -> 1.05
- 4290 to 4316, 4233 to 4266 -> 0.92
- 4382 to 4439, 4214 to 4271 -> 0.98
